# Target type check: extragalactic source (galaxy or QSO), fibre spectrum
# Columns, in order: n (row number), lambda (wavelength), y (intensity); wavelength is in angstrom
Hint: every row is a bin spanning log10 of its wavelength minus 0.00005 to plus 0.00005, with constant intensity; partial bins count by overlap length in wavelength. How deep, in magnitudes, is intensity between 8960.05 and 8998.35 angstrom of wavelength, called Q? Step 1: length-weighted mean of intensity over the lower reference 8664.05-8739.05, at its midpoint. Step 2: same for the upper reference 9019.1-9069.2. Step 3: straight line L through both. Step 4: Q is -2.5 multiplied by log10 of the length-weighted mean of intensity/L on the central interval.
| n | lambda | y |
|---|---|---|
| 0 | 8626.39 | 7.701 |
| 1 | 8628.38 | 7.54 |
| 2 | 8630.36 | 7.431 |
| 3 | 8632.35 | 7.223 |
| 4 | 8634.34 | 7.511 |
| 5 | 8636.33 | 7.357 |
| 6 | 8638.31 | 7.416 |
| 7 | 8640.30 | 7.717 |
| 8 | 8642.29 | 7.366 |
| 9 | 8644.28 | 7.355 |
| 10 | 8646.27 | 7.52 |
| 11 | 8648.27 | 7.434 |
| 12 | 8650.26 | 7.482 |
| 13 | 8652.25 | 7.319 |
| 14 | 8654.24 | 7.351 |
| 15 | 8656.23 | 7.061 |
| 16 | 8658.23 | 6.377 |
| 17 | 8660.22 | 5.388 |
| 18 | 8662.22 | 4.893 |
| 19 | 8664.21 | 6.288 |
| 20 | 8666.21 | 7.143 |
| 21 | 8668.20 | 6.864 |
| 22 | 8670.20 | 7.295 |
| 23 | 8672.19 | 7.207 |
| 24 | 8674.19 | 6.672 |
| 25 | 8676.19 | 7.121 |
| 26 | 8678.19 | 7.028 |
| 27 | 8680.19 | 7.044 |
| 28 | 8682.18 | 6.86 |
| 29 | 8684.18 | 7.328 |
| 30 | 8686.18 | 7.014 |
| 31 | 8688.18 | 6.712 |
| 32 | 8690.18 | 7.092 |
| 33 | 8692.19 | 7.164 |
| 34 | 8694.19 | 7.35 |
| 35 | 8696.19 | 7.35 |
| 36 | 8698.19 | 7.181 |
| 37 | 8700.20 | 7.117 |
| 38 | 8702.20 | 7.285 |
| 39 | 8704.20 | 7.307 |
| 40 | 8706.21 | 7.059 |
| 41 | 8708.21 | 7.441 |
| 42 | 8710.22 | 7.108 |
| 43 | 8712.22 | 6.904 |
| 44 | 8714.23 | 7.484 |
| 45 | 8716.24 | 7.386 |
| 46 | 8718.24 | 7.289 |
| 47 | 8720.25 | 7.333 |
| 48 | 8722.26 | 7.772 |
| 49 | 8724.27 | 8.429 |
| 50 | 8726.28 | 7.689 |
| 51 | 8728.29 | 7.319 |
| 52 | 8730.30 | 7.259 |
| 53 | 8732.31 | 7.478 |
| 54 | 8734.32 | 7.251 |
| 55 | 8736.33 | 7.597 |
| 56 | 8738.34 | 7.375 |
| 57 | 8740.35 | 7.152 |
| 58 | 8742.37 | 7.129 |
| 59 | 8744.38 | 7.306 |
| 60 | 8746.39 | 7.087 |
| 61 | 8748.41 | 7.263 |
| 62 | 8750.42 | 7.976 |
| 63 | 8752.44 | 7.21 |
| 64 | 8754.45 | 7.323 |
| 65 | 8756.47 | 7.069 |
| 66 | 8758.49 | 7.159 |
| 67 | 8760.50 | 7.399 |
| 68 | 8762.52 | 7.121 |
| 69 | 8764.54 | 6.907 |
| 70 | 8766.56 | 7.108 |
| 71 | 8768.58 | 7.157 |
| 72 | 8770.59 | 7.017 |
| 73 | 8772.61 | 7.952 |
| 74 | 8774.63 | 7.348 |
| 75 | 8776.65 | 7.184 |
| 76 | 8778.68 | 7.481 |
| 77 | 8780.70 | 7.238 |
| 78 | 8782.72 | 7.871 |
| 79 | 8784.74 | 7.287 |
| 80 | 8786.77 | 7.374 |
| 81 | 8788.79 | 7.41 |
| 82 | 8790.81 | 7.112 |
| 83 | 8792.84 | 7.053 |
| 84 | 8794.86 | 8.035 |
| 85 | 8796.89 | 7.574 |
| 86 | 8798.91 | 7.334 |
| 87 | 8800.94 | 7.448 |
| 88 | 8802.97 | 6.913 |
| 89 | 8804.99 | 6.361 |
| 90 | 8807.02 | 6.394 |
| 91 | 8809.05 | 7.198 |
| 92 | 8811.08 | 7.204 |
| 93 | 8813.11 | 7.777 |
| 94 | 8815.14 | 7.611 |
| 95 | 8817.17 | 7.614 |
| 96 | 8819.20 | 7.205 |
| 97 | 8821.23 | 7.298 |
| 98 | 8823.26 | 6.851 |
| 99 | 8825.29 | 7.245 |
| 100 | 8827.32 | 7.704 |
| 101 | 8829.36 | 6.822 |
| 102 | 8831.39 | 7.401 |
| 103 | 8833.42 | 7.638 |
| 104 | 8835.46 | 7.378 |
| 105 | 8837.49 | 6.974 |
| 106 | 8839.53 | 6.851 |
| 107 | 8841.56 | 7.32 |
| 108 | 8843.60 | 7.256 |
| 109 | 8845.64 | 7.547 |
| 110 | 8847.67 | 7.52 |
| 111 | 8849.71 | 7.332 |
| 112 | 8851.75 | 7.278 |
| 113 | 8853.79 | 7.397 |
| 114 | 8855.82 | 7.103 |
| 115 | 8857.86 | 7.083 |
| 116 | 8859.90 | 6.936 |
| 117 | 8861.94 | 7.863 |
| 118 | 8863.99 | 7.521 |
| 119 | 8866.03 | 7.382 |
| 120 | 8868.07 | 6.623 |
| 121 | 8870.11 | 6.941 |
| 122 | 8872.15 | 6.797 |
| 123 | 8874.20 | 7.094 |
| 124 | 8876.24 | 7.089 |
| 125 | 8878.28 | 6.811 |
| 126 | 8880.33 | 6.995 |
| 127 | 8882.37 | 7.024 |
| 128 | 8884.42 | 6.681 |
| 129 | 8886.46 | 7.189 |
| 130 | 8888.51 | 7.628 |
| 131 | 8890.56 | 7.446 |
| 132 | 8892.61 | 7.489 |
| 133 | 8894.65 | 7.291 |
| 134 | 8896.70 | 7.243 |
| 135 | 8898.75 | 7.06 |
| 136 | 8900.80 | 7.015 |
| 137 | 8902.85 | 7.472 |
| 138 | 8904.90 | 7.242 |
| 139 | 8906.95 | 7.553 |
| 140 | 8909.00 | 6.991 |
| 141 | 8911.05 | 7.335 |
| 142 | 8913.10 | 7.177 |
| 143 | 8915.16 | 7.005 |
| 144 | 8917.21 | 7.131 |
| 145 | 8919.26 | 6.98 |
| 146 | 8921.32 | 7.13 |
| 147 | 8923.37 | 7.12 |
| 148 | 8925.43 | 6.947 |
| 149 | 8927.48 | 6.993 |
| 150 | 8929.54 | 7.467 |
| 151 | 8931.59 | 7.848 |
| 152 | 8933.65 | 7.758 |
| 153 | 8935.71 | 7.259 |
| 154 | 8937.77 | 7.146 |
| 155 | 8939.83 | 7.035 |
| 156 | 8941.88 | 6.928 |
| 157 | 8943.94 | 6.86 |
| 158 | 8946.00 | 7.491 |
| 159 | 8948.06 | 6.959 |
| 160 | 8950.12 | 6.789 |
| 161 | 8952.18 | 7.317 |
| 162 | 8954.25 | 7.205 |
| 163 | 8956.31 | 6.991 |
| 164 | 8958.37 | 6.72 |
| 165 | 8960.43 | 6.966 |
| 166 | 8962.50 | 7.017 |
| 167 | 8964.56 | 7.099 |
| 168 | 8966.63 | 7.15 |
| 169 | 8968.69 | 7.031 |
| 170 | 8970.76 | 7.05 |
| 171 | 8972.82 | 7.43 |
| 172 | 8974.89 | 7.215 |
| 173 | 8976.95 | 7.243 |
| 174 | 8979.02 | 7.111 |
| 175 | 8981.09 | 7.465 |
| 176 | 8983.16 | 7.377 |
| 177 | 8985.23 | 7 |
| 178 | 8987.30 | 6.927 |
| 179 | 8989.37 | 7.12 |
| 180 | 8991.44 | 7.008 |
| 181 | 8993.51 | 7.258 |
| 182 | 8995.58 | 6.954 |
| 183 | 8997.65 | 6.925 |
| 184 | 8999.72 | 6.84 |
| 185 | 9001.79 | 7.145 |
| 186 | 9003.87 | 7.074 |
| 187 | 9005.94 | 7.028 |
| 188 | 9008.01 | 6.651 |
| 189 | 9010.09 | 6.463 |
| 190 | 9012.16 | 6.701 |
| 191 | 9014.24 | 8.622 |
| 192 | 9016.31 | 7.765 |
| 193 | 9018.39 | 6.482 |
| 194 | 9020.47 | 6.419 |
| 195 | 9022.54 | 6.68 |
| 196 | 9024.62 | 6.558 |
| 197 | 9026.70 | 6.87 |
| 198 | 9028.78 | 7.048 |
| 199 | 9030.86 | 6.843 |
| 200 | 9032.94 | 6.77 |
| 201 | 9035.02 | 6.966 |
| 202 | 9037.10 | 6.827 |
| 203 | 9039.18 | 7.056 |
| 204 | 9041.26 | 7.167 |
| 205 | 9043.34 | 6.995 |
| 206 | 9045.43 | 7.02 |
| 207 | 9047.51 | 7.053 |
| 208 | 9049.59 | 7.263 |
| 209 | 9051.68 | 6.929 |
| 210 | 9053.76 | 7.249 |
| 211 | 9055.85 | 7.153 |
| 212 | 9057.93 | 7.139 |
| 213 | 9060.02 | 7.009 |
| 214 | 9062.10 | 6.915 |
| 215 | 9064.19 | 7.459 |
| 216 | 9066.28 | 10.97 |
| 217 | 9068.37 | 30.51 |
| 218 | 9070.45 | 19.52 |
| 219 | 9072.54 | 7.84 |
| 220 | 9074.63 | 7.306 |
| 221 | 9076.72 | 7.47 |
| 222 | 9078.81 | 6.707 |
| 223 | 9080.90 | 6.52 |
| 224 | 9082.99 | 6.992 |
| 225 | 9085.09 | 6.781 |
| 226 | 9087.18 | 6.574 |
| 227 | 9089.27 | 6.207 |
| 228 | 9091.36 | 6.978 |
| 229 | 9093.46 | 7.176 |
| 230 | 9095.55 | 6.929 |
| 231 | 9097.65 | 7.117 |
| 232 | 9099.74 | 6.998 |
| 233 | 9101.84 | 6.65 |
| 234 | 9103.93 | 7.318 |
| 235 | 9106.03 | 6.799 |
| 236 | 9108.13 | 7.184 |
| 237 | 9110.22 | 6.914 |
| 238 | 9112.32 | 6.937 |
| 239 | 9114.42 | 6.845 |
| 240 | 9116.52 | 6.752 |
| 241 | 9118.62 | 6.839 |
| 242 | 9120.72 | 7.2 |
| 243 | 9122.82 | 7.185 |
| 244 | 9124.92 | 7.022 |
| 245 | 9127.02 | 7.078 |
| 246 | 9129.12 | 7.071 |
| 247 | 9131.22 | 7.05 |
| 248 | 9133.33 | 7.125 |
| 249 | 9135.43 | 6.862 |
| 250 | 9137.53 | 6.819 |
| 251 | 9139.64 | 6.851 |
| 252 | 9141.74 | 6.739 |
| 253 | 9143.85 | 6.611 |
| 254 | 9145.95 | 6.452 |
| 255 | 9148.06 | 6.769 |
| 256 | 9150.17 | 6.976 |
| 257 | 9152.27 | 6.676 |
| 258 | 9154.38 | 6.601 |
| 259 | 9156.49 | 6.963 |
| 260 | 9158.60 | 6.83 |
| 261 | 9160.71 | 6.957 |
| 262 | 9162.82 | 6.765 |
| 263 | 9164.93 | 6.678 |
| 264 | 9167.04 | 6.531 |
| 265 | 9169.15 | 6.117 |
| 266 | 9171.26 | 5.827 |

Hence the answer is 0.11 mag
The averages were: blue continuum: 7.24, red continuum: 8.02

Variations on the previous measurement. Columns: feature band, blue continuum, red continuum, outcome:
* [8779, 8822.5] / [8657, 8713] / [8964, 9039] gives -0.05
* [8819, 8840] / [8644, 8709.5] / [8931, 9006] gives -0.02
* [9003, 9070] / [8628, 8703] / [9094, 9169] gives -0.15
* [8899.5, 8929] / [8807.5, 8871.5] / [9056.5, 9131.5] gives 0.05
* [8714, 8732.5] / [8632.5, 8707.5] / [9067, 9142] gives -0.06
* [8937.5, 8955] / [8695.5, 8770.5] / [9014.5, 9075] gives 0.14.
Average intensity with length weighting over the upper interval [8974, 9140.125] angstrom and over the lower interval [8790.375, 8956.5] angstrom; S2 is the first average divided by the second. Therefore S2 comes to 1.0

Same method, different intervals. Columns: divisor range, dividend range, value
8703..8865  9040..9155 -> 1.05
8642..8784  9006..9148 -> 1.05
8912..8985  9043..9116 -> 1.14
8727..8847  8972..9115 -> 1.04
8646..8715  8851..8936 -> 1.03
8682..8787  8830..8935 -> 0.99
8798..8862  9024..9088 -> 1.15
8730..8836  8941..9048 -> 0.96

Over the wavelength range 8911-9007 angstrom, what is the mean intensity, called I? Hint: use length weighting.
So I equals 7.13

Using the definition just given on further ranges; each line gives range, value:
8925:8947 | 7.26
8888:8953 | 7.22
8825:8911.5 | 7.22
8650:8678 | 6.74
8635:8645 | 7.45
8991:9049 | 6.97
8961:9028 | 7.05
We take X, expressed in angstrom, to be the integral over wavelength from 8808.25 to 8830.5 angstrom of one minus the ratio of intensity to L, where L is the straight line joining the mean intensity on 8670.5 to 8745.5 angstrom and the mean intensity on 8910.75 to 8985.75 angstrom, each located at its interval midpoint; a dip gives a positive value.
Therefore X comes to -0.3 angstrom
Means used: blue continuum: 7.26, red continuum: 7.15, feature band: 7.32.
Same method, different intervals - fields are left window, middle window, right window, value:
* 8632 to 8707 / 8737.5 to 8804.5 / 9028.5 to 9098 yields 0.4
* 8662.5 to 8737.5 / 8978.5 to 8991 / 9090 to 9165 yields -0.3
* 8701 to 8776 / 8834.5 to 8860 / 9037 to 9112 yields 1.2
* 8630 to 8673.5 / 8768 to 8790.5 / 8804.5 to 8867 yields -0.6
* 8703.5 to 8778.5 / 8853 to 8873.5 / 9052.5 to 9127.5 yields 1.2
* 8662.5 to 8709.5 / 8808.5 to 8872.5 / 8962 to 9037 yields -2.1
